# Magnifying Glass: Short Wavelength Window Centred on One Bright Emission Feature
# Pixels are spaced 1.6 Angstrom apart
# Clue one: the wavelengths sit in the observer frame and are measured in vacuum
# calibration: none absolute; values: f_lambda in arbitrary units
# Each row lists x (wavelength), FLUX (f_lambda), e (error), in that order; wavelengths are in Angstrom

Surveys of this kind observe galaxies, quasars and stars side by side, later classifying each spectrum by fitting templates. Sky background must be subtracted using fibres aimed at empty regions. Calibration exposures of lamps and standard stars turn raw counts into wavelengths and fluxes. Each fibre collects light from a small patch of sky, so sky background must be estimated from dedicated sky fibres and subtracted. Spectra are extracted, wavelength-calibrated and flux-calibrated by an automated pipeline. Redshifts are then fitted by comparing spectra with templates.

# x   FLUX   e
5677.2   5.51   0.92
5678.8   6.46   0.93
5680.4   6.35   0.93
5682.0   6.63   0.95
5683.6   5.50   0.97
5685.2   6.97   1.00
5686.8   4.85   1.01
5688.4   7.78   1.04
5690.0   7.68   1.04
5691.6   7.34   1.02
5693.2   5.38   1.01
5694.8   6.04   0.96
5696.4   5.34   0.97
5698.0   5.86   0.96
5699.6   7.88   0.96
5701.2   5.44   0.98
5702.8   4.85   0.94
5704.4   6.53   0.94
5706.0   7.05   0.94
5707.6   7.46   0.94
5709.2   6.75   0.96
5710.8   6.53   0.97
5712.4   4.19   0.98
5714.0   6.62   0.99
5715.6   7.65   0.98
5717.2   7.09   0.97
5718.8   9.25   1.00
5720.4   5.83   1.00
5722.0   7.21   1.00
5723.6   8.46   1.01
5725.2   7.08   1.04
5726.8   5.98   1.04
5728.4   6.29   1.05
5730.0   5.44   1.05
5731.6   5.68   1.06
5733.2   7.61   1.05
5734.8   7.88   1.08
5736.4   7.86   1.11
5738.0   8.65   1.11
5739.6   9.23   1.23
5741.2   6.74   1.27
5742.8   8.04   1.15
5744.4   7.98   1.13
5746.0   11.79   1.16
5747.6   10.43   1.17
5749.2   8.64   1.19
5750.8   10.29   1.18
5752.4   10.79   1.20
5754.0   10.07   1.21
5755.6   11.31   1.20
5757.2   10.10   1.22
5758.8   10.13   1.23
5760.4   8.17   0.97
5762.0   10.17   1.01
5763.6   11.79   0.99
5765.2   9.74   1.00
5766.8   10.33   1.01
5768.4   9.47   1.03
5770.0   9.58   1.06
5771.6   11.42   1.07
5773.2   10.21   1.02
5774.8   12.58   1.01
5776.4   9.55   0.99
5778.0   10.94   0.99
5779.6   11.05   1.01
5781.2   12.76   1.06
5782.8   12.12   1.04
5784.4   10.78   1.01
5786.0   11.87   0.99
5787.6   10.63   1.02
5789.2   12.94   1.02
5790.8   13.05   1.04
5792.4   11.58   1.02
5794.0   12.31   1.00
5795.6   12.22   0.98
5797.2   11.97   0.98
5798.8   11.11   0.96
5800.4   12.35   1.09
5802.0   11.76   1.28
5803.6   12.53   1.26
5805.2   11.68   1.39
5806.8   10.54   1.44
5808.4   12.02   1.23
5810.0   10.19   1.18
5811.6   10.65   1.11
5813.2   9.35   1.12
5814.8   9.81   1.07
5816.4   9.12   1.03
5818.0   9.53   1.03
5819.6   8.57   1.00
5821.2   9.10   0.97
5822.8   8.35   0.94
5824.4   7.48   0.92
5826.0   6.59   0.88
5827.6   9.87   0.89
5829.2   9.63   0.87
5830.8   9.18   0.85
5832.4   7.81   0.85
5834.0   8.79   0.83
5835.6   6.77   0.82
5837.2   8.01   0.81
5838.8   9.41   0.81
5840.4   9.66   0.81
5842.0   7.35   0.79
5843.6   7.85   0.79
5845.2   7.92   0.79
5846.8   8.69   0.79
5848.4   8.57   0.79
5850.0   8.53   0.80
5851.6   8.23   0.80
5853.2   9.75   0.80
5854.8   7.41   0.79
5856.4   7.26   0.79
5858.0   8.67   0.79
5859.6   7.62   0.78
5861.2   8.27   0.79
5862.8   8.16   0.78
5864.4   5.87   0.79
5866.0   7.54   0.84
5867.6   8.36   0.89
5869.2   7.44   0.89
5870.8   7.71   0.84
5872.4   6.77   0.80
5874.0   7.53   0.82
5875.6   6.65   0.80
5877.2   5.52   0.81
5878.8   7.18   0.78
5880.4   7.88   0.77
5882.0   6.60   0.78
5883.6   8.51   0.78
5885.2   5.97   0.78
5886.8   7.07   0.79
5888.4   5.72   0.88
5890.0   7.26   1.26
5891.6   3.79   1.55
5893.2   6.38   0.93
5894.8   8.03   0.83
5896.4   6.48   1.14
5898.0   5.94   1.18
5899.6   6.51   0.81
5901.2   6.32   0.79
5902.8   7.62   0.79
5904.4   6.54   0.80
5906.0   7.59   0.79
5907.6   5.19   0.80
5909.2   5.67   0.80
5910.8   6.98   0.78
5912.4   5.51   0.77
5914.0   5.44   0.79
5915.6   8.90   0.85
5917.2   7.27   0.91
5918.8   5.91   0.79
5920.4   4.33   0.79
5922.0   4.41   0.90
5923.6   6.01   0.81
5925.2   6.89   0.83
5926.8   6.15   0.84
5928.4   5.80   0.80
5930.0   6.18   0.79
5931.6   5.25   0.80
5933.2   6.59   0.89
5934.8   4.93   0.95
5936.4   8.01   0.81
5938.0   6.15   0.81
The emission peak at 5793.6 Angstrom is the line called C IV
